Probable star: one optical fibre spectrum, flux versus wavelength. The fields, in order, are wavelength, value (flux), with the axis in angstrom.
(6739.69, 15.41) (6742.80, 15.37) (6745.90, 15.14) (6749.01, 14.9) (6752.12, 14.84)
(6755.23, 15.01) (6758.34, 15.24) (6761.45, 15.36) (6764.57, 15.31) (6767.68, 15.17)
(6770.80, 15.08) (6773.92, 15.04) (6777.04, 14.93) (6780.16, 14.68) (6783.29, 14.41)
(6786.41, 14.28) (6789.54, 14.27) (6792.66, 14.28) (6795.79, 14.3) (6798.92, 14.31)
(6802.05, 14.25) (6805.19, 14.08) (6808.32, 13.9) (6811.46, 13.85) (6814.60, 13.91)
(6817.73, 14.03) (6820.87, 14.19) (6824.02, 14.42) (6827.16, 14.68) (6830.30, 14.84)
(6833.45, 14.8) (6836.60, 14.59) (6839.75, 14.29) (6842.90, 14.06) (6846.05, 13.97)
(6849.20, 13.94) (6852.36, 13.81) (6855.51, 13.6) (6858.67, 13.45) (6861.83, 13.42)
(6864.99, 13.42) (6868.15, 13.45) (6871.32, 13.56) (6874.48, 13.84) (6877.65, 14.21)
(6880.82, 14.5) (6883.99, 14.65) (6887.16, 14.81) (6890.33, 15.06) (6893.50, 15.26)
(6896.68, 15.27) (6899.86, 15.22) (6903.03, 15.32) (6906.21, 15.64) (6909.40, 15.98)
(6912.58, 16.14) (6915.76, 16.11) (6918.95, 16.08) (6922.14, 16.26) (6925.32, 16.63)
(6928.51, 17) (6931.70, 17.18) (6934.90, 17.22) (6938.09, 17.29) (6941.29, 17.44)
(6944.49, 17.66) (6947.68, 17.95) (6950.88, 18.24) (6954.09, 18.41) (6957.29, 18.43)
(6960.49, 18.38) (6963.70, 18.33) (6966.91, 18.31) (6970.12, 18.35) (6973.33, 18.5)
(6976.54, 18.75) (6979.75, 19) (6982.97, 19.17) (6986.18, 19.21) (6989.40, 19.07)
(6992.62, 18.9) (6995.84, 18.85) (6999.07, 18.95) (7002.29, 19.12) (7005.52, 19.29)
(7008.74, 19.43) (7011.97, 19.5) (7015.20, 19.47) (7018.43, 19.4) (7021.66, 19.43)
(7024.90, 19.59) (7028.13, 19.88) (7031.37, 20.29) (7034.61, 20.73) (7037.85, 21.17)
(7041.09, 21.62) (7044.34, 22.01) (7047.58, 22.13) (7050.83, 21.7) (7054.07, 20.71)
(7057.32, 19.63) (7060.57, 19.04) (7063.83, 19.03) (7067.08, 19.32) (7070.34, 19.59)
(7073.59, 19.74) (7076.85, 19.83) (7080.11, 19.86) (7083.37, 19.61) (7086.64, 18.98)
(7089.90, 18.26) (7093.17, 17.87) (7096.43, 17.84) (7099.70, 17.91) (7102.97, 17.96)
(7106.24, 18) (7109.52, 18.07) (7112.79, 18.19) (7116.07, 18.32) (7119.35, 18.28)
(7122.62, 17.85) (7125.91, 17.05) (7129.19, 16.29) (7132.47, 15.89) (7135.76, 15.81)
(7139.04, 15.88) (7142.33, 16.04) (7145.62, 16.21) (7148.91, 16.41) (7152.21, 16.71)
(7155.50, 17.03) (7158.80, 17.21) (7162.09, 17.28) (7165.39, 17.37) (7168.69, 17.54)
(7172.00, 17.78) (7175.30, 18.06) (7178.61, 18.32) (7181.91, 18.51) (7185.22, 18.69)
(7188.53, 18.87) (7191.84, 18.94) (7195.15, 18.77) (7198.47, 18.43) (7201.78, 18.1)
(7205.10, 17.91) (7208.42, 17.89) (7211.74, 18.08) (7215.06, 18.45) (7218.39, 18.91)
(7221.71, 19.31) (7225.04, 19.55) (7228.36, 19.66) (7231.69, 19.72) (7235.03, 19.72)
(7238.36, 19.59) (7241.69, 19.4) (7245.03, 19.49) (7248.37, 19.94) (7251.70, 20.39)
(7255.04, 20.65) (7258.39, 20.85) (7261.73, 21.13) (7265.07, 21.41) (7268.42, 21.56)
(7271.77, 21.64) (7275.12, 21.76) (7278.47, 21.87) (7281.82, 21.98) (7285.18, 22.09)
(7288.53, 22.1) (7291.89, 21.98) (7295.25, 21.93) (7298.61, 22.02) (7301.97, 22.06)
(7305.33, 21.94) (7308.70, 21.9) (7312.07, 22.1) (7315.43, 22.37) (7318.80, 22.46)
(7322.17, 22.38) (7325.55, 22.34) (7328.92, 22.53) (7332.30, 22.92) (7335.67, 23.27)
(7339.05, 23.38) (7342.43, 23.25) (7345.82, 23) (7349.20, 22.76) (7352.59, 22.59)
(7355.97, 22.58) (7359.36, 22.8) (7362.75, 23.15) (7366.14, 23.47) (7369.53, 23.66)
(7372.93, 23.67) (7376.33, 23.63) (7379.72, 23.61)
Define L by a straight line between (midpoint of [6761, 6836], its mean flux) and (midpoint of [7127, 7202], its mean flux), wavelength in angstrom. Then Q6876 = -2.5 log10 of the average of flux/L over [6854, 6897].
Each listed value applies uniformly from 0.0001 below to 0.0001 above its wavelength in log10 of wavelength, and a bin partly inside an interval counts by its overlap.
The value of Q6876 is 0.07 mag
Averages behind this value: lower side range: 14.5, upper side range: 17.4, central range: 14.1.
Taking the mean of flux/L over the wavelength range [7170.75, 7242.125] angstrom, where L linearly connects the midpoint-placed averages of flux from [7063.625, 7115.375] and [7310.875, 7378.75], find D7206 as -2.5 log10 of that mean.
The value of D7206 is 0.105 mag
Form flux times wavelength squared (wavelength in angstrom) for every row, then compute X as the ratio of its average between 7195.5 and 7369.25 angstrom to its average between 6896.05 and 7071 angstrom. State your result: 1.2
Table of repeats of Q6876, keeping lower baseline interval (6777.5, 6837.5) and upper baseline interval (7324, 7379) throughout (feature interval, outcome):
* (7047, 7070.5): -0.10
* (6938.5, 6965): -0.09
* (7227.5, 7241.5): 0.08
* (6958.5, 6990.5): -0.10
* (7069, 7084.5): -0.06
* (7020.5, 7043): -0.14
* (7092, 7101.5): 0.06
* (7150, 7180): 0.15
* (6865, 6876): 0.13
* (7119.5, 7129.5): 0.12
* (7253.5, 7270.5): 0.03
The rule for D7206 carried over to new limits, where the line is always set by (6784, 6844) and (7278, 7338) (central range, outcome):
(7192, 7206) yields 0.12 mag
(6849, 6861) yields 0.10 mag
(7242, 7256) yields 0.07 mag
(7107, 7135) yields 0.11 mag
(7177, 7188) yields 0.09 mag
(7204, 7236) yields 0.11 mag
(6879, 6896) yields 0.04 mag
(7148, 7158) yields 0.18 mag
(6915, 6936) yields -0.04 mag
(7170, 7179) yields 0.12 mag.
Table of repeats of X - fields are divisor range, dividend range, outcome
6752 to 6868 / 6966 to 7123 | 1.44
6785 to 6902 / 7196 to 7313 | 1.61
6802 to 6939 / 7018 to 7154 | 1.34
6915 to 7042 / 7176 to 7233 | 1.07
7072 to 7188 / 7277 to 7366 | 1.34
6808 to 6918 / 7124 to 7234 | 1.34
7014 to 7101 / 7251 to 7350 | 1.19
